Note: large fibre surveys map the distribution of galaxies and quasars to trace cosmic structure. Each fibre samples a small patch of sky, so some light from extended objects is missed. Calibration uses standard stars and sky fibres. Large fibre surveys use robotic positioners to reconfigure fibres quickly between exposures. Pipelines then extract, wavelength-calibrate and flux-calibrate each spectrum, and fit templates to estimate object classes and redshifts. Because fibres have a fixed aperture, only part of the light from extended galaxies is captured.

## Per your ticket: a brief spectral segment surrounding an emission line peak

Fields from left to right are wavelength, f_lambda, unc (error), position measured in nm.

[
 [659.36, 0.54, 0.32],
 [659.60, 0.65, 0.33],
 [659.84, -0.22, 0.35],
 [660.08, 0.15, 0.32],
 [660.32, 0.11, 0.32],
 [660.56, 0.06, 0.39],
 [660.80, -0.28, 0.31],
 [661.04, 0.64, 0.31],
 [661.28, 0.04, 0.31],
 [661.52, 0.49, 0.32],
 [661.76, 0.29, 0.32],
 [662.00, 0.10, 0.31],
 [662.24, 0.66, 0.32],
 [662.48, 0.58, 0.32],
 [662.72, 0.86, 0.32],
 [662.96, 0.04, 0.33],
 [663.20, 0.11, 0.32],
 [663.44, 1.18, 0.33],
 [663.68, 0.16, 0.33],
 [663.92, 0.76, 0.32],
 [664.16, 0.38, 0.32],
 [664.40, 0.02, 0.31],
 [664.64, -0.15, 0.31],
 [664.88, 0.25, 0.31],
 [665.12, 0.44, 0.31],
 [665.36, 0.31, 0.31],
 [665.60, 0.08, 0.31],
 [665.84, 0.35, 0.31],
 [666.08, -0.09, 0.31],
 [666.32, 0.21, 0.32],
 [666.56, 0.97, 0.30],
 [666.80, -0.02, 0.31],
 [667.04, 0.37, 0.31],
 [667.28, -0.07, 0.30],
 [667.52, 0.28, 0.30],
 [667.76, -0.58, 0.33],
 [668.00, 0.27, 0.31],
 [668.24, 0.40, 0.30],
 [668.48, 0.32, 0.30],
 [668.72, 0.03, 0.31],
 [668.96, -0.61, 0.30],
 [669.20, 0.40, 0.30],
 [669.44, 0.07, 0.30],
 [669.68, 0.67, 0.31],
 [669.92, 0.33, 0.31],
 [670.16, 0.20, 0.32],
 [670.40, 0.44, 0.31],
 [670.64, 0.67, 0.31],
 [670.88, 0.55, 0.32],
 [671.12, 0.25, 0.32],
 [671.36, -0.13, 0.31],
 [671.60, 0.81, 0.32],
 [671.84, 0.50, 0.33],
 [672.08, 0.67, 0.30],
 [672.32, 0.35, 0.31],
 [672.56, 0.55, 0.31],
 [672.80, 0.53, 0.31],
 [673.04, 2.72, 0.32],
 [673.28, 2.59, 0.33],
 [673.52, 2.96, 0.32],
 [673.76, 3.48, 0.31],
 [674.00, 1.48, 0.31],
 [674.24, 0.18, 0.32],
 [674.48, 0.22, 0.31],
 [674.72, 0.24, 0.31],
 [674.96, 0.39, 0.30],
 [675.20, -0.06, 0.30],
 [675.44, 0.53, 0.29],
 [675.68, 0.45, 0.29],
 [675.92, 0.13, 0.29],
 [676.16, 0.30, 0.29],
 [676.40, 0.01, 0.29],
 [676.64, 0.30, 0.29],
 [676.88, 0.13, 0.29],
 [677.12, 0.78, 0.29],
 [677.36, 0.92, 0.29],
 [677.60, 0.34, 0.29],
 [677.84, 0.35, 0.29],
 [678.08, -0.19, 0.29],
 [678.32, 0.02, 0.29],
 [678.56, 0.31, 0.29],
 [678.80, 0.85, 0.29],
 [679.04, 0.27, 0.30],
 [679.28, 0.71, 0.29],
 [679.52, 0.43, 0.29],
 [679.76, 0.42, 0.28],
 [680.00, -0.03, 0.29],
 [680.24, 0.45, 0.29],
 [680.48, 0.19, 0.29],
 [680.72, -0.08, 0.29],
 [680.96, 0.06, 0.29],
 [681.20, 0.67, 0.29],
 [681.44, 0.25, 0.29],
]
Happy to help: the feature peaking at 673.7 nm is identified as [O II]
